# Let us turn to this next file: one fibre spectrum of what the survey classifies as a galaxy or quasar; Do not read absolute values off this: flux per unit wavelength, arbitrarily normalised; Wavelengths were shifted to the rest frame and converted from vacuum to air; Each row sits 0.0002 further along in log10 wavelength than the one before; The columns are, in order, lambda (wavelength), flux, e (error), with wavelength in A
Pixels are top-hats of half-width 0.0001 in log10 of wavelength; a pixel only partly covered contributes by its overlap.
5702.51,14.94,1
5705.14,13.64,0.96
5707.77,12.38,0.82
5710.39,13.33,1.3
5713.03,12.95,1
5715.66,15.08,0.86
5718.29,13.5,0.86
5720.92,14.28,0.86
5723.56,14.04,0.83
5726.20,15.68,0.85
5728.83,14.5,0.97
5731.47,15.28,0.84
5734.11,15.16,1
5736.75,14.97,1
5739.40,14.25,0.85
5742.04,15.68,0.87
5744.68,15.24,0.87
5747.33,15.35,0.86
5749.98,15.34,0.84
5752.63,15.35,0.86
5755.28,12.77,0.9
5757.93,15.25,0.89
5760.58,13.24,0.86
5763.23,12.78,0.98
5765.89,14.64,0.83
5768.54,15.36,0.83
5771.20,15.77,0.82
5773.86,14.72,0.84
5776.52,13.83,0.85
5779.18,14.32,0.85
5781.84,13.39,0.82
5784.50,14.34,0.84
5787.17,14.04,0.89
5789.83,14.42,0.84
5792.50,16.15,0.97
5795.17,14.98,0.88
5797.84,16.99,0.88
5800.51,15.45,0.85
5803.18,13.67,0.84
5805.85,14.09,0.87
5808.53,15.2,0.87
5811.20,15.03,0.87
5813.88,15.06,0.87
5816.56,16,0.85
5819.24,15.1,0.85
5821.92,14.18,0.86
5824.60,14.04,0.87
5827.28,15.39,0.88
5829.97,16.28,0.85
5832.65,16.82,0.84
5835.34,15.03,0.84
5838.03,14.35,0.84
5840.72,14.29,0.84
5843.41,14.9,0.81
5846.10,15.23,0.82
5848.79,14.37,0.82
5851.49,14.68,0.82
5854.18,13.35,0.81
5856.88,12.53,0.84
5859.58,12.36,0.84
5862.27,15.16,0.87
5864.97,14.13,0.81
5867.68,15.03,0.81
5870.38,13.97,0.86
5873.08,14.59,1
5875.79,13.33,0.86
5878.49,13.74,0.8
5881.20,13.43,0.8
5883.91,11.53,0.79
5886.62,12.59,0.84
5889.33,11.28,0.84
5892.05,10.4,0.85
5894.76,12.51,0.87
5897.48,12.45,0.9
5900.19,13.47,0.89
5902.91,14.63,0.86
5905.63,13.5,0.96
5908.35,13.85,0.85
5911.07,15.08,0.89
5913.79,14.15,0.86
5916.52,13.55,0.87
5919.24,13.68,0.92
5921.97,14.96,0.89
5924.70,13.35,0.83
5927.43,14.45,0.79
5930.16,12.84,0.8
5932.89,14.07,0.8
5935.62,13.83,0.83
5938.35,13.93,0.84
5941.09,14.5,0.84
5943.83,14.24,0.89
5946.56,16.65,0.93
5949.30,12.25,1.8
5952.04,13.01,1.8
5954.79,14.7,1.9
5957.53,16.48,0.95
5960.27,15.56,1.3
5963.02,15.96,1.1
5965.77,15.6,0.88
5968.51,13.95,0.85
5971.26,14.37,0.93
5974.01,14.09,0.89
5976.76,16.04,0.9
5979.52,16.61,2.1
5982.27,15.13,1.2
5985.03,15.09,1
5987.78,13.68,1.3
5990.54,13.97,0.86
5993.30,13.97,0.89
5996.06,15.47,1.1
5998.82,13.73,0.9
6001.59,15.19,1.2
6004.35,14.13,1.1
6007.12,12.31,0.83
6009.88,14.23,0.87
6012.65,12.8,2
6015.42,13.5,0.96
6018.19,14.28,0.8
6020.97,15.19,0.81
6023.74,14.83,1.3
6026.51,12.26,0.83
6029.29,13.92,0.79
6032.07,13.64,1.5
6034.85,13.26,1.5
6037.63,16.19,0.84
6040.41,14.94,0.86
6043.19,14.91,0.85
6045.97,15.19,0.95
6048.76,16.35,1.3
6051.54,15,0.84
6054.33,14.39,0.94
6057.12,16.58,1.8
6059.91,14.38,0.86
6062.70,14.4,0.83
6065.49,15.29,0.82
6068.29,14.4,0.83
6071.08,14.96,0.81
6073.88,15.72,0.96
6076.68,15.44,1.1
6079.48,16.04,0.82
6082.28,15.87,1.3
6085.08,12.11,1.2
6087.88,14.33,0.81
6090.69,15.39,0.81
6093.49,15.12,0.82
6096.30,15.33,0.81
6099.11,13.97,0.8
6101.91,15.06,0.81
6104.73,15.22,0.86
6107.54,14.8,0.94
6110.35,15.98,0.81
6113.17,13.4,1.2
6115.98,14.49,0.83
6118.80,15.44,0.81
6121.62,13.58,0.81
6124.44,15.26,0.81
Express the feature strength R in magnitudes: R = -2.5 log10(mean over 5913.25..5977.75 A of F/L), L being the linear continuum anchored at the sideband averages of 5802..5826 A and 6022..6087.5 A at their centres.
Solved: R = 0.02 mag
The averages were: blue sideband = 14.7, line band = 14.4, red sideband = 14.8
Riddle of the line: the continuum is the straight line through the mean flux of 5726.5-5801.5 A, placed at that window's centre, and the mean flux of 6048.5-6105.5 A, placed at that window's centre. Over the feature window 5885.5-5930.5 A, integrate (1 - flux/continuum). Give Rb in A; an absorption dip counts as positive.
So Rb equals 4.6 A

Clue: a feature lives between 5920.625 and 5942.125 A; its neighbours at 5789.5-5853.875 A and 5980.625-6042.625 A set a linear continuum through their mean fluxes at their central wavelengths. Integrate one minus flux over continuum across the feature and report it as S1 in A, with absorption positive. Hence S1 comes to 0.84 A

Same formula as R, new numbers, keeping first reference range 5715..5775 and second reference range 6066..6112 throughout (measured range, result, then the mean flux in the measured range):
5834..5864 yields 0.04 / 14.2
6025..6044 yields 0.06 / 14.1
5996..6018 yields 0.08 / 13.8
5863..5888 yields 0.09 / 13.6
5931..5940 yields 0.07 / 13.9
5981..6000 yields 0.03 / 14.4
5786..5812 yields -0.02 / 15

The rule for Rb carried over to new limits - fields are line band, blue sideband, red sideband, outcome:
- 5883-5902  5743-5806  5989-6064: 3.18 A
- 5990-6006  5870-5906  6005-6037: -0.96 A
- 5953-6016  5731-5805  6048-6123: 0.94 A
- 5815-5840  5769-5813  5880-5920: -1.77 A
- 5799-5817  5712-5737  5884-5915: -1.41 A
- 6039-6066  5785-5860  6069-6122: -0.50 A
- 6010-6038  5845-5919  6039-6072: 1.65 A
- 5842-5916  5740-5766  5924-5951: 3.26 A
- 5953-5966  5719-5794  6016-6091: -0.76 A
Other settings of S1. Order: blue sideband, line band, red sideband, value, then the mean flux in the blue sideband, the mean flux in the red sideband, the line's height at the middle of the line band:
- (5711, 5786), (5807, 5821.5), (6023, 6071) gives -0.6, 14.5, 14.7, 14.6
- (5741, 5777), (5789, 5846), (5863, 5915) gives -4.2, 14.7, 13.4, 14.1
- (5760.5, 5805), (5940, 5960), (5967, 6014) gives -0.2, 14.6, 14.4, 14.4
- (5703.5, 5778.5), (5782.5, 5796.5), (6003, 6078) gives -0.3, 14.4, 14.5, 14.5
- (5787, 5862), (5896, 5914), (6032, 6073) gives 1.2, 14.8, 15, 14.9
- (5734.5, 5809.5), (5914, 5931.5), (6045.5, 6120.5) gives 1.2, 14.7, 15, 14.8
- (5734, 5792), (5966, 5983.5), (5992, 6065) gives -0.7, 14.6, 14.4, 14.5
